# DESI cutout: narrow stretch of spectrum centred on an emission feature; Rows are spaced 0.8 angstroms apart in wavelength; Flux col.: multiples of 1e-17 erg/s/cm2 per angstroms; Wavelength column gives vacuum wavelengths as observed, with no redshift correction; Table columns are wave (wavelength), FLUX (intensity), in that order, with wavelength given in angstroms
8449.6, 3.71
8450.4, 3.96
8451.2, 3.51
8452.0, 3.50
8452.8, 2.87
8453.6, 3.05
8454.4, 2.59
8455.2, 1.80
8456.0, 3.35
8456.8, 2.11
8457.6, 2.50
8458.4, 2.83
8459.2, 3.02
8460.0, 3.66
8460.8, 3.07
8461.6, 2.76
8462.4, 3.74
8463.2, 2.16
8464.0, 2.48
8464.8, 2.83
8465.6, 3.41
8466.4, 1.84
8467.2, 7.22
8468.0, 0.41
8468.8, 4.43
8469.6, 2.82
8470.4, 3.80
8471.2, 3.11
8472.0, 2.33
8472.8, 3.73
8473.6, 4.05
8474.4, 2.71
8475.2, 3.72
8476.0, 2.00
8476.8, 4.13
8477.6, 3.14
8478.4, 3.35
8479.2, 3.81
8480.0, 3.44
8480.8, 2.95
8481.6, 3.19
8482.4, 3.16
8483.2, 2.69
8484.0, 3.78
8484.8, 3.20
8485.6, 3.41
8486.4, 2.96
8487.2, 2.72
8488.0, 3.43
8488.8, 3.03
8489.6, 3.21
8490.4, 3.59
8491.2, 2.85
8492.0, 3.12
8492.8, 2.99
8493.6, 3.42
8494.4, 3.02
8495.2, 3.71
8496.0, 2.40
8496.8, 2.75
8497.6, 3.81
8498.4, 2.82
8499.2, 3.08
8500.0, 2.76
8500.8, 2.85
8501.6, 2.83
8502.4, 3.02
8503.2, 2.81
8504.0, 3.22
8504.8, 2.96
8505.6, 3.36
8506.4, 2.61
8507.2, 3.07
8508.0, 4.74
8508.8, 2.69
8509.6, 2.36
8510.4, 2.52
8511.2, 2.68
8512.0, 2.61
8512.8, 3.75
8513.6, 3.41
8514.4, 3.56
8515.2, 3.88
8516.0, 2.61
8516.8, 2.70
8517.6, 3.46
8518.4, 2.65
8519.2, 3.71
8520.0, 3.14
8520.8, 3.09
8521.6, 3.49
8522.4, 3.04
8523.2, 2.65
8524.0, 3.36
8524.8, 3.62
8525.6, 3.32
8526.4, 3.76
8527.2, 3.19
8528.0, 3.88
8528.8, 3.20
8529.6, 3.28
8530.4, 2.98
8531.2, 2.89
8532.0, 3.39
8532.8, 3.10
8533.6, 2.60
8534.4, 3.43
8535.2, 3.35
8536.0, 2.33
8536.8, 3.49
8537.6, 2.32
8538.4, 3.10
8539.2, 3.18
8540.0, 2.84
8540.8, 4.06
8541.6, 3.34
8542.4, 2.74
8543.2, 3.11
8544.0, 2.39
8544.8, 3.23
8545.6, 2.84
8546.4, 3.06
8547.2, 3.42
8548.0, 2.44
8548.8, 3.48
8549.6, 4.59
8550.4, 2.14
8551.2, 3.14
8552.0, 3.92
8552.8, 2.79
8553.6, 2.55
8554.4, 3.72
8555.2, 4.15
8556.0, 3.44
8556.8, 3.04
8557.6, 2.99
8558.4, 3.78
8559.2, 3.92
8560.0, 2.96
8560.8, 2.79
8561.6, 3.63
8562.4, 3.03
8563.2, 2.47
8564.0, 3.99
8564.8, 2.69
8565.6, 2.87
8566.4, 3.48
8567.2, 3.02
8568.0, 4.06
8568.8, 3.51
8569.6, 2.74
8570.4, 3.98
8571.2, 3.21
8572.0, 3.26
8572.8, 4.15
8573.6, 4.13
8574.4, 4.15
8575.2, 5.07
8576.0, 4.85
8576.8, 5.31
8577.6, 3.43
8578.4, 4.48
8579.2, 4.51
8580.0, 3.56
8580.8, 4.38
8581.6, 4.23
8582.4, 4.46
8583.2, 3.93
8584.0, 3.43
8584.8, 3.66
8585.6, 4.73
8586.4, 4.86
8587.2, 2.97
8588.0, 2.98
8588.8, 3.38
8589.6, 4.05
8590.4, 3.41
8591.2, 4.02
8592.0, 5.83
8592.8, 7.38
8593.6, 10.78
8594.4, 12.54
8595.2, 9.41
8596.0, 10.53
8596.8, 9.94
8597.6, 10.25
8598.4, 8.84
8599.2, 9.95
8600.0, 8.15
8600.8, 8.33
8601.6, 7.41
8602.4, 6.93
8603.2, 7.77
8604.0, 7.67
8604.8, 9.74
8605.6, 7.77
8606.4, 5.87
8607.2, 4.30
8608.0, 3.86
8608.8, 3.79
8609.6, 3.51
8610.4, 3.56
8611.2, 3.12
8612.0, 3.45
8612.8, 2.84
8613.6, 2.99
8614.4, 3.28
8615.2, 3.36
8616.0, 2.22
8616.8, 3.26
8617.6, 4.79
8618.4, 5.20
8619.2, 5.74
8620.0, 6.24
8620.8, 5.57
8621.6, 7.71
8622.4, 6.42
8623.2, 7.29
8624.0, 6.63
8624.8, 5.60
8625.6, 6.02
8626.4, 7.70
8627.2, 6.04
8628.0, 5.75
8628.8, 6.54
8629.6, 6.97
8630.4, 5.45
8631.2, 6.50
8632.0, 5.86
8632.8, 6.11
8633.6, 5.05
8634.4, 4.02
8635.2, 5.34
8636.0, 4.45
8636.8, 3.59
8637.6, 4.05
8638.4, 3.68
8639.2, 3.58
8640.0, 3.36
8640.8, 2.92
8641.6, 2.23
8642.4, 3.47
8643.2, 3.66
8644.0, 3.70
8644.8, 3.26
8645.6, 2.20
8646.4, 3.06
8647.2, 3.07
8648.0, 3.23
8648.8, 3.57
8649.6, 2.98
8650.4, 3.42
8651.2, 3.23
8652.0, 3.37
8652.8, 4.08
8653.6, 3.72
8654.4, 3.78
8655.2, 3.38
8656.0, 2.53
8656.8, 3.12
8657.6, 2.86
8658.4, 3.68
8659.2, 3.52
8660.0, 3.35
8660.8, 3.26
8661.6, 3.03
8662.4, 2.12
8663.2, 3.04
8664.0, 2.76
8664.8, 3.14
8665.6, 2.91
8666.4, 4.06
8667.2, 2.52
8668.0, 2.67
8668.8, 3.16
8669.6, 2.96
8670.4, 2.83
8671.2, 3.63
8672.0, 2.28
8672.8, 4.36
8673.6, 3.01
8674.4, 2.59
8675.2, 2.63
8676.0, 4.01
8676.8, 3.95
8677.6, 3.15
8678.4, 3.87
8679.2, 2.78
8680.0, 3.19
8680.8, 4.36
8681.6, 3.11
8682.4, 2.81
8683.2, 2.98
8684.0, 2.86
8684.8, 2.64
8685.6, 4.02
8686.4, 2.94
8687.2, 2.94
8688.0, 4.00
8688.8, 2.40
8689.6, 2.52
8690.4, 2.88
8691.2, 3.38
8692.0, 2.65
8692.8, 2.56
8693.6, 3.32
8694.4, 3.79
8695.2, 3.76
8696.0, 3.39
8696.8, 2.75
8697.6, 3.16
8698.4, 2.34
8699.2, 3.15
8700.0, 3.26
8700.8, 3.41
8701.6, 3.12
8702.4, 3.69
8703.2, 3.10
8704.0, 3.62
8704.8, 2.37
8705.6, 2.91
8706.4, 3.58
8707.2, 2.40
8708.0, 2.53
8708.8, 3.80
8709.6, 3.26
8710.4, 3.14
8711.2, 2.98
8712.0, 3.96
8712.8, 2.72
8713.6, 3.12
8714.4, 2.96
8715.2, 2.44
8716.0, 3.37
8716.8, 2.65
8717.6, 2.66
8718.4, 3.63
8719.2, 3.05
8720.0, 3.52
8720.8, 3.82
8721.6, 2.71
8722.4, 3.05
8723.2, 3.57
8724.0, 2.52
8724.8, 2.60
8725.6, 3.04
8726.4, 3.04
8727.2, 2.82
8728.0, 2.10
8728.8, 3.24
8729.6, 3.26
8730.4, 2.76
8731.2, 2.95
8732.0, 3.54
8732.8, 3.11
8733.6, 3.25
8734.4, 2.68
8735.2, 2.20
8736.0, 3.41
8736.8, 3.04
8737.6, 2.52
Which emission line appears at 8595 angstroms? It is H-alpha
